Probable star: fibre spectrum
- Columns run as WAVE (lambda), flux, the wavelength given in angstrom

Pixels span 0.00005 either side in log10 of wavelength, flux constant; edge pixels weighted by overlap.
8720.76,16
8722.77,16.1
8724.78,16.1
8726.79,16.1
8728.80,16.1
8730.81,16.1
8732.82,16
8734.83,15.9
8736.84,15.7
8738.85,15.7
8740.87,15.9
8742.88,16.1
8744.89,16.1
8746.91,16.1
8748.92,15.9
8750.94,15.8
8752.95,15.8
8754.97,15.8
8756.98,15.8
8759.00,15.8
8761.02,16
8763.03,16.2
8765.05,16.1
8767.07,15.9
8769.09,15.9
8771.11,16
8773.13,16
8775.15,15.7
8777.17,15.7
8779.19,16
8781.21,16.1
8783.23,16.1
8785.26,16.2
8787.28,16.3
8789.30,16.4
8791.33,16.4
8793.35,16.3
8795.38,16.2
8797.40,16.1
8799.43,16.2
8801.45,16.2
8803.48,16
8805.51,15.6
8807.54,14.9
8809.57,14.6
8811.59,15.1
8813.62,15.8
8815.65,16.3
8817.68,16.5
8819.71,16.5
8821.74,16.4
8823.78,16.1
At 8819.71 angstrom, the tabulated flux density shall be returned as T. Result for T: 16.5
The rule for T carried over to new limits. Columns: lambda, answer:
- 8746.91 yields 16.1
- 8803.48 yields 16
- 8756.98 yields 15.8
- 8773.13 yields 16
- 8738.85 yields 15.7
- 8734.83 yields 15.9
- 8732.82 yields 16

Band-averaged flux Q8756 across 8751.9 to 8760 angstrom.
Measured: 15.8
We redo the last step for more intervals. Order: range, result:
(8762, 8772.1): 16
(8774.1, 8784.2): 15.9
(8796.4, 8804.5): 16.1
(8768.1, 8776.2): 15.9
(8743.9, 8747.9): 16.1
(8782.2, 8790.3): 16.3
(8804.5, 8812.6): 15.1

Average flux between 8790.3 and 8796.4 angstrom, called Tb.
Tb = 16.3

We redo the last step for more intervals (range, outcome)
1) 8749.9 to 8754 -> 15.8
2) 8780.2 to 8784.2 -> 16.1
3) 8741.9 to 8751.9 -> 16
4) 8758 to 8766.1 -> 16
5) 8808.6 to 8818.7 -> 15.7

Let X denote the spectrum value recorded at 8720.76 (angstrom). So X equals 16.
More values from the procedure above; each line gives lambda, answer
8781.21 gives 16.1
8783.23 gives 16.1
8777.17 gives 15.7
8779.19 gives 16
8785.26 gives 16.2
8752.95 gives 15.8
